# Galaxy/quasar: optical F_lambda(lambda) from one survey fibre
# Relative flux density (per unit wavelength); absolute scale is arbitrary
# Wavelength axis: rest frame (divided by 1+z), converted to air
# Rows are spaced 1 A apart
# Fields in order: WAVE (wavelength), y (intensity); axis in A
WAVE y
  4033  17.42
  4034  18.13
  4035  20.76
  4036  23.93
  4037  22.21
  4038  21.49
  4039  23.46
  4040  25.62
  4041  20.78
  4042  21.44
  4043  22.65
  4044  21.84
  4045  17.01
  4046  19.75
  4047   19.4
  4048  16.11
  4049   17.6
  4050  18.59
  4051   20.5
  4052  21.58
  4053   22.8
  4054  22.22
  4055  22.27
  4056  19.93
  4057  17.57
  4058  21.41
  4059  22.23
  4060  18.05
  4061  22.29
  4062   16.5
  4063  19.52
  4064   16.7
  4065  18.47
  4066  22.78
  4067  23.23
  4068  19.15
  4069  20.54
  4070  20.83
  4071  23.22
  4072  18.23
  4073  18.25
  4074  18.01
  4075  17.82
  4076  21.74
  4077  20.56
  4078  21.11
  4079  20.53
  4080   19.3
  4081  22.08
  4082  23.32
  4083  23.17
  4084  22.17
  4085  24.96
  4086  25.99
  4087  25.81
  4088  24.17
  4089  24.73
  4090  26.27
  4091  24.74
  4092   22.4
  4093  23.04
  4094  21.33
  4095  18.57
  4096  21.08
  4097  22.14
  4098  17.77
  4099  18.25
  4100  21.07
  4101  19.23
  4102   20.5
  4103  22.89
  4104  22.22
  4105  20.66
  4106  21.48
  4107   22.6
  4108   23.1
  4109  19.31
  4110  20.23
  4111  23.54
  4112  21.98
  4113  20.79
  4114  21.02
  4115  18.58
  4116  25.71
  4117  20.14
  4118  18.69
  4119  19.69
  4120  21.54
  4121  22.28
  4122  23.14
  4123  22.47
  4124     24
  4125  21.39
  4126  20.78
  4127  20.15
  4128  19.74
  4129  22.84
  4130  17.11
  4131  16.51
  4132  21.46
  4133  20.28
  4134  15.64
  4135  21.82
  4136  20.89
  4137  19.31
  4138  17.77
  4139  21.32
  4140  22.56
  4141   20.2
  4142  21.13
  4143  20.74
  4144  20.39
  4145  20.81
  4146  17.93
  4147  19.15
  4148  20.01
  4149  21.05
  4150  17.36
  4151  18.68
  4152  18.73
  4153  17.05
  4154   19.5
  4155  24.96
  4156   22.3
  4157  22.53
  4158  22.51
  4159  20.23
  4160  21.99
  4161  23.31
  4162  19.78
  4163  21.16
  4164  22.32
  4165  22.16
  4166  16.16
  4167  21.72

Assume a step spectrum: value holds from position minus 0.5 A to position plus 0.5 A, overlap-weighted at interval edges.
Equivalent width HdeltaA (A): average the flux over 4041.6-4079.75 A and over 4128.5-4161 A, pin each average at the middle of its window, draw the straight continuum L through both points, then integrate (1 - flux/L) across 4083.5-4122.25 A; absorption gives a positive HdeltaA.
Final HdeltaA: -3.4 A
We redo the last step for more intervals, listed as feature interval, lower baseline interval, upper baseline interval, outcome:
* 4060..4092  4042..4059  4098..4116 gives -1.33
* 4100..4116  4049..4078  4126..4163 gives -0.91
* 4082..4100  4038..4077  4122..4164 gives -2.08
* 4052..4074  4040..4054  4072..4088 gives 0.69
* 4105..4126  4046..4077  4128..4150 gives -1.74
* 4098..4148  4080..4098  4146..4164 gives 2.49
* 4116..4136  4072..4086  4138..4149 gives -0.11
